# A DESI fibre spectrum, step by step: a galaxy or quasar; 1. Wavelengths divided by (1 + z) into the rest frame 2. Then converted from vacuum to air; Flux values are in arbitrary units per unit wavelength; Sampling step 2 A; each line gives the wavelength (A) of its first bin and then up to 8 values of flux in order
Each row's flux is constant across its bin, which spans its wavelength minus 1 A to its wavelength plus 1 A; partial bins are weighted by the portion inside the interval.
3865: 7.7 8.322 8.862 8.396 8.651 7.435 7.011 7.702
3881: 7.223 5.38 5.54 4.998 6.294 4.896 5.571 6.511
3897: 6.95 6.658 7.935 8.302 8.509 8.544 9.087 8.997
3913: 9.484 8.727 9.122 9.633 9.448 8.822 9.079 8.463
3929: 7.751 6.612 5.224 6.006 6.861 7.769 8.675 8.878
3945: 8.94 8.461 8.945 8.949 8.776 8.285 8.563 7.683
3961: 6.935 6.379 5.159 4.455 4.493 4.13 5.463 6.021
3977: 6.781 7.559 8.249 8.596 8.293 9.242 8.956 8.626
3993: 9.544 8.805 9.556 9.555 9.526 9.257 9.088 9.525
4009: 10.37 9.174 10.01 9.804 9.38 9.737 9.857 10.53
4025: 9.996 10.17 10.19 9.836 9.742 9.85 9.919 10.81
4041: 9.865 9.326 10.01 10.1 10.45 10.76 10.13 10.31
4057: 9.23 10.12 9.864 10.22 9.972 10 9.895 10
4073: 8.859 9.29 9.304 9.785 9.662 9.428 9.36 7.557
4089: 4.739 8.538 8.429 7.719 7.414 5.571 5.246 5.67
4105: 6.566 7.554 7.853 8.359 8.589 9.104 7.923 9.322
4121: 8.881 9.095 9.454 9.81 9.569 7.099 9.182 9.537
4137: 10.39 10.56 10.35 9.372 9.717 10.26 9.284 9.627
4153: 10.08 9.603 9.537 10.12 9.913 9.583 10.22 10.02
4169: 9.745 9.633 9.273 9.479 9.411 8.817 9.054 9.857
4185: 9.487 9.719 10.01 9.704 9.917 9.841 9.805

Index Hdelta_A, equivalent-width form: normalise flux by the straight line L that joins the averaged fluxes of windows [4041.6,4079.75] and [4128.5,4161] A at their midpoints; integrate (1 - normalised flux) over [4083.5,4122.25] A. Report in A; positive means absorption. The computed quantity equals 8.45 A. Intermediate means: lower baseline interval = 9.88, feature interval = 7.63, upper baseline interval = 9.65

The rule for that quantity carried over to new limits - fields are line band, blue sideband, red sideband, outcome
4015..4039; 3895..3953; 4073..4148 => -4.44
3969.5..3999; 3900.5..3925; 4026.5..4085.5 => 4.90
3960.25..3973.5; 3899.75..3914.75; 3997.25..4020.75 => 5.69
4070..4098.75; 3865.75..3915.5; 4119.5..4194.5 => 1.61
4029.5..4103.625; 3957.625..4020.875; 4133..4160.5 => -1.69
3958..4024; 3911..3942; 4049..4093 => 3.93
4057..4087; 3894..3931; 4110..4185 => -1.63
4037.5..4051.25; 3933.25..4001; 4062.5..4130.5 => -3.36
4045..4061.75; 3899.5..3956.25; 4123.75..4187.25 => -1.98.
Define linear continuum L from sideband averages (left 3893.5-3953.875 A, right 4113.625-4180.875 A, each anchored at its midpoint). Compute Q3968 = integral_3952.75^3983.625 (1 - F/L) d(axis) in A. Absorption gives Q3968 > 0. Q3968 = 6.6 A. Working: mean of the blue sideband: 8.18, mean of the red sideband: 9.5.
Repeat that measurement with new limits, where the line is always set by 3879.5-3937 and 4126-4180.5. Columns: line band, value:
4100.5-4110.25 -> 2.7 A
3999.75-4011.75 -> -1.7 A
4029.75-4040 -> -1.7 A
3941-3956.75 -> -1.8 A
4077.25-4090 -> 0.8 A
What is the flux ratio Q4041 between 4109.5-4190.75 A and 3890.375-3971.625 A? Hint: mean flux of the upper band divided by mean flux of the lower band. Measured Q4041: 1.24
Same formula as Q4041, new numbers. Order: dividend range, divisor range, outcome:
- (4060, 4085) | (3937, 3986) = 1.32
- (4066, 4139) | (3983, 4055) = 0.88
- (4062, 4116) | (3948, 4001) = 1.09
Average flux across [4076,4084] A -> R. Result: 9.54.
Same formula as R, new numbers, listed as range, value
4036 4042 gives 10.2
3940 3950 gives 8.78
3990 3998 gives 9.13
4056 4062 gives 9.74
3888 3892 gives 5.59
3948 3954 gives 8.89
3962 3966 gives 5.77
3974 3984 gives 7.44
